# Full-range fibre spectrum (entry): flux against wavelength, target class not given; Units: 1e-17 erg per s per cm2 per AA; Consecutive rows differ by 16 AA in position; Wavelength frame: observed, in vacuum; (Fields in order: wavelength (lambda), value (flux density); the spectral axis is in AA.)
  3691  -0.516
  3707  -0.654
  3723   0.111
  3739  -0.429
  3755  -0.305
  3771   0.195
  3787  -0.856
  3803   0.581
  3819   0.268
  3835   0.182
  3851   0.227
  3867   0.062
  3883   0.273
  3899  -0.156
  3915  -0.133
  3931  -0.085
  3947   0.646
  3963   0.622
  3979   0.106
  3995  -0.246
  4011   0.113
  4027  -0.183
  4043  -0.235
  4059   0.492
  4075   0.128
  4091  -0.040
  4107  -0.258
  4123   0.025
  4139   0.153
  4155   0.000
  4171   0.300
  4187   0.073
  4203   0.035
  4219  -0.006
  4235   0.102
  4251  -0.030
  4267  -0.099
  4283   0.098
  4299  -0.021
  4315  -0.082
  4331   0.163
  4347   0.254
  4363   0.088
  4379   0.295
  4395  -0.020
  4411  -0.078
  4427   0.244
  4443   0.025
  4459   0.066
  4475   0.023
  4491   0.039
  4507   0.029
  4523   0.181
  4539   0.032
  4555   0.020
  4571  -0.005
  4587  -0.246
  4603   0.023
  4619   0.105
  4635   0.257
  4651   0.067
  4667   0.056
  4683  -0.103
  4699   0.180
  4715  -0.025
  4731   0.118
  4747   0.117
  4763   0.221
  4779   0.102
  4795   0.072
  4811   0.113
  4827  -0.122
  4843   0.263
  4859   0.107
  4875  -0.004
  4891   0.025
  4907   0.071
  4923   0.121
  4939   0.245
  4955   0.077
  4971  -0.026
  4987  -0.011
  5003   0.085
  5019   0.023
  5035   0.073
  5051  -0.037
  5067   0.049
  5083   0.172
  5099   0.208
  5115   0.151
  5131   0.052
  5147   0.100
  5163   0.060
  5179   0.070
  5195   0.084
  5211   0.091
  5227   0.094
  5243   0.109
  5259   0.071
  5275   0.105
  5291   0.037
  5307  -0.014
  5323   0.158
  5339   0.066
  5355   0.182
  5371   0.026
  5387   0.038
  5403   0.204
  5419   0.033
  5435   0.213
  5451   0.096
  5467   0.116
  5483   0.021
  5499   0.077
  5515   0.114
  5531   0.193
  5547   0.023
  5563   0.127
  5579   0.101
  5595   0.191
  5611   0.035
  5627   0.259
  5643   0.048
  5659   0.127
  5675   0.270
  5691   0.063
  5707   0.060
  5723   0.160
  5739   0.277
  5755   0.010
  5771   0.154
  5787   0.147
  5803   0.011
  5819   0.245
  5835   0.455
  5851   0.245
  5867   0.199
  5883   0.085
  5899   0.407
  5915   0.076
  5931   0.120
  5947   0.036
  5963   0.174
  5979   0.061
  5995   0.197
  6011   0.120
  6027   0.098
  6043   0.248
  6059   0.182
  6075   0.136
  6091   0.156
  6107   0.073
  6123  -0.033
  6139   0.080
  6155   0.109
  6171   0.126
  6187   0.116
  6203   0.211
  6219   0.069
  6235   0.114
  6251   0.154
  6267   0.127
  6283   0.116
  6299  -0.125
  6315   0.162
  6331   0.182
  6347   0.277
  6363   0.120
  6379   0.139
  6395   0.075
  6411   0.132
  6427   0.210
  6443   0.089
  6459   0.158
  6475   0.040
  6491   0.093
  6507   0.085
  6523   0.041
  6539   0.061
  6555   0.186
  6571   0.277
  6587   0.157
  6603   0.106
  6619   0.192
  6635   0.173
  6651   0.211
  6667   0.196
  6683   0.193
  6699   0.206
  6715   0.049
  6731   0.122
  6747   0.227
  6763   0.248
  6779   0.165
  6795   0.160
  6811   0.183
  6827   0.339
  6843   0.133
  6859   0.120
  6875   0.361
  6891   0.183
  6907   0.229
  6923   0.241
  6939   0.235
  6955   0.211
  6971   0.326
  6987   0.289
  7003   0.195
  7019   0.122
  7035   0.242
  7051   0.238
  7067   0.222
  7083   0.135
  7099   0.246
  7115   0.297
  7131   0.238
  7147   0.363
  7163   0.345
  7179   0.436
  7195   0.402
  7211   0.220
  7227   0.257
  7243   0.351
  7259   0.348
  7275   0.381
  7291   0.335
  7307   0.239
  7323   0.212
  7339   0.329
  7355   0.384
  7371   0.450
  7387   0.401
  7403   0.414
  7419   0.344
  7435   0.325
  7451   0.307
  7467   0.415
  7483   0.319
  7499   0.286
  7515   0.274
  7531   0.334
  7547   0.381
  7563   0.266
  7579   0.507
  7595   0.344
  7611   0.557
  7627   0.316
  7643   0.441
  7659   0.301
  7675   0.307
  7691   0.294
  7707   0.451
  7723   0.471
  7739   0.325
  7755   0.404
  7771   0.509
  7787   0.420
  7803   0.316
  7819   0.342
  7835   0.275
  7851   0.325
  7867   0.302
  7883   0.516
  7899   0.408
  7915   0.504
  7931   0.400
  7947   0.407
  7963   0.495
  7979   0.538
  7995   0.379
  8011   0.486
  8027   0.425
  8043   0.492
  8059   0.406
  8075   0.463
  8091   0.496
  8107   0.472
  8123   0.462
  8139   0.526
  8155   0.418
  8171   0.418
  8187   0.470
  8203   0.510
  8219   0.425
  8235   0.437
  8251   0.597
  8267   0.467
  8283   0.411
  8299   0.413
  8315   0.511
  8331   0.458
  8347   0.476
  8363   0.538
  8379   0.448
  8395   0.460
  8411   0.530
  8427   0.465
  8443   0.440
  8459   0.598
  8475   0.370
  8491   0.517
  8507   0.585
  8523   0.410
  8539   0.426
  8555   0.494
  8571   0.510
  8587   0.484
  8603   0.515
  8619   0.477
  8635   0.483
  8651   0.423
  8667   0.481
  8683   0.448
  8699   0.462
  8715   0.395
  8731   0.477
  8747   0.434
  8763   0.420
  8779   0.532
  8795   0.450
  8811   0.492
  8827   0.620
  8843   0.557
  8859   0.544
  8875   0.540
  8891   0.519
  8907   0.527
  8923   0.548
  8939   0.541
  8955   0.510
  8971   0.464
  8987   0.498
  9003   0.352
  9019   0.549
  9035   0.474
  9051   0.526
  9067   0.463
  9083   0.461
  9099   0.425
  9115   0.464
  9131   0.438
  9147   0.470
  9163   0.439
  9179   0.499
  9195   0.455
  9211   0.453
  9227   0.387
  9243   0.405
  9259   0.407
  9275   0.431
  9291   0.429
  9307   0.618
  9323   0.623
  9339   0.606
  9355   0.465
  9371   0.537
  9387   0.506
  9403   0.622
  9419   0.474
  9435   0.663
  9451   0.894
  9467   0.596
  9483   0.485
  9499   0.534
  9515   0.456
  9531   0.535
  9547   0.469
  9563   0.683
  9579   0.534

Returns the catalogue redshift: 0.786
